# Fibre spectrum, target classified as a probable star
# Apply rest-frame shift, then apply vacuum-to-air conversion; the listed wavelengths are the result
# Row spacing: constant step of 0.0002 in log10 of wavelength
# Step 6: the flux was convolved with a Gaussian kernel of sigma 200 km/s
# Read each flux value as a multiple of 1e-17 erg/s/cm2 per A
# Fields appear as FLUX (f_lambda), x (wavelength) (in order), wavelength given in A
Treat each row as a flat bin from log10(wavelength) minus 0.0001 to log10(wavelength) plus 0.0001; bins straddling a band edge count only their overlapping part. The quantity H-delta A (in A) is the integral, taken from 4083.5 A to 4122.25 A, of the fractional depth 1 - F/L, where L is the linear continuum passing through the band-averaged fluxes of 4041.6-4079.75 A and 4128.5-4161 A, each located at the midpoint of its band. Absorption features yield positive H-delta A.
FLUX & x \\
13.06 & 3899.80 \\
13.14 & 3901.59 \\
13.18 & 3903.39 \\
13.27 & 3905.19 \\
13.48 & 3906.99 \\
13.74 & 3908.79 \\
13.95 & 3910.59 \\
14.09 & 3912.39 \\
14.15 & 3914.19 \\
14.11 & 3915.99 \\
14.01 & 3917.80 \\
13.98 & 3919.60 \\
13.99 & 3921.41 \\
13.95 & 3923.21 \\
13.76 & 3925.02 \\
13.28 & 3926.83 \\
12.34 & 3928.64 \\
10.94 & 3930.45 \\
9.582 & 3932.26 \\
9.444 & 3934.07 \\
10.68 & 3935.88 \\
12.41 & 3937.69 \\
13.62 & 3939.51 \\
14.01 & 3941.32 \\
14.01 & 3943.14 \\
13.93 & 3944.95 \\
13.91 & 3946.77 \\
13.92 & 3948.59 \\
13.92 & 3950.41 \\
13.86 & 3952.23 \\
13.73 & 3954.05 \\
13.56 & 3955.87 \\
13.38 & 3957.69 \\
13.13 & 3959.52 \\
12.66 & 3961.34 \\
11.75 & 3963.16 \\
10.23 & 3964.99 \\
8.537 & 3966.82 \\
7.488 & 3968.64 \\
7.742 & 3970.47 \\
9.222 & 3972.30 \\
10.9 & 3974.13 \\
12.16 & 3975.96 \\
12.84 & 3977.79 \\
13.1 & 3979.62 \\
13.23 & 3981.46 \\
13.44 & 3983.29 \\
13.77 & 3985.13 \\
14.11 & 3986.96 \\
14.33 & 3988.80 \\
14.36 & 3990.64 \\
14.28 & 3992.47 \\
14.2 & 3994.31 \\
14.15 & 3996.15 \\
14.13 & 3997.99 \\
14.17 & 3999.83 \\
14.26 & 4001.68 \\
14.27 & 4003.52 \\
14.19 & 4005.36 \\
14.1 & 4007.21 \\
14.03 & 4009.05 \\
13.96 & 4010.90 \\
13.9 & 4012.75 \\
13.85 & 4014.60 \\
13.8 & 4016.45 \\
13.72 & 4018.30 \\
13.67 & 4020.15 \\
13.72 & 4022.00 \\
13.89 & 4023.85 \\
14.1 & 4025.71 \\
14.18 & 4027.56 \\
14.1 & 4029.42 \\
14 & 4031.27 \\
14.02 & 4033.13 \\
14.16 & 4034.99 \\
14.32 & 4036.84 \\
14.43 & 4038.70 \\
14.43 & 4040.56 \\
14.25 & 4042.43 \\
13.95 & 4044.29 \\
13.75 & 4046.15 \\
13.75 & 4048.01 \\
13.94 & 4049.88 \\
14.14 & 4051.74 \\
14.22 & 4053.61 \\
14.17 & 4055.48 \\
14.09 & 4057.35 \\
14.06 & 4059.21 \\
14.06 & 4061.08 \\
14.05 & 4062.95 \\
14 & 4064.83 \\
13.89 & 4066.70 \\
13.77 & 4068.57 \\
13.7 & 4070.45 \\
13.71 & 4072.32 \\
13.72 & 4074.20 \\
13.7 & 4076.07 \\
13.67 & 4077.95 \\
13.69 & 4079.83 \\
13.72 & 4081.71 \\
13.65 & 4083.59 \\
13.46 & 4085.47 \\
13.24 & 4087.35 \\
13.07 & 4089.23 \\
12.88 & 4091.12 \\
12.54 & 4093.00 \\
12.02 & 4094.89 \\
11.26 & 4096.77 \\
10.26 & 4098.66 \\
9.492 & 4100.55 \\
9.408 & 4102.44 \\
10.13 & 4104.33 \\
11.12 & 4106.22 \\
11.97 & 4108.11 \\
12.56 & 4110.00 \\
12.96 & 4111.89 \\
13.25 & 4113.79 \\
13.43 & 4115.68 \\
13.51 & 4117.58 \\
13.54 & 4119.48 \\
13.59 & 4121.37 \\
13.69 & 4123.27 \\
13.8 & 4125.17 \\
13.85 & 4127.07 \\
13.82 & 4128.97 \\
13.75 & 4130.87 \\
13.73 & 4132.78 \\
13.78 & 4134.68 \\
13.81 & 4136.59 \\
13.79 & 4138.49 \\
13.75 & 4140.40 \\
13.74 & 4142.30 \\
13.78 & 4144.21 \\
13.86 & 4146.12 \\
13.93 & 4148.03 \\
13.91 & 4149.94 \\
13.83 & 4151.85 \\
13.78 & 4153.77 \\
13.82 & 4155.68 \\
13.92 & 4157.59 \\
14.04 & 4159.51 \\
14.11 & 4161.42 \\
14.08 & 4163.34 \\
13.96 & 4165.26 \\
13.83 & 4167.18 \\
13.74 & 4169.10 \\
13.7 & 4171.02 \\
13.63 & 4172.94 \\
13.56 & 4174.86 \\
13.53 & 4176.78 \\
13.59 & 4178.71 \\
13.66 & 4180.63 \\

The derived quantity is 4.6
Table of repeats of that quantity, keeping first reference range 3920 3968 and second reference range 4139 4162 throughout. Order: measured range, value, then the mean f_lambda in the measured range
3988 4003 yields -1.5 A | 14.2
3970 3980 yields 1.4 A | 11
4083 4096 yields 0.5 A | 12.9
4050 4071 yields -1.1 A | 14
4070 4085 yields -0.3 A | 13.7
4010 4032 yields -1.4 A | 13.9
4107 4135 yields 0.6 A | 13.4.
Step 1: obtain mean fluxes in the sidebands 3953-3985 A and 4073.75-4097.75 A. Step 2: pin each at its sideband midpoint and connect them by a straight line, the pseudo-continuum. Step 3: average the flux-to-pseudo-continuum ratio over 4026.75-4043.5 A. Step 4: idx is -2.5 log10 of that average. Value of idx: -0.14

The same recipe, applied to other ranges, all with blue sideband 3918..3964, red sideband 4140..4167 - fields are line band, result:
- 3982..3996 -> -0.070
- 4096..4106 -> 0.322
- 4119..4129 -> 0.004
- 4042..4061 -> -0.046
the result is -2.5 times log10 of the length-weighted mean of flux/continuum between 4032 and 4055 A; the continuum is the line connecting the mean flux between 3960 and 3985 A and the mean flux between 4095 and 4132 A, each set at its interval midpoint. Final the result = -0.20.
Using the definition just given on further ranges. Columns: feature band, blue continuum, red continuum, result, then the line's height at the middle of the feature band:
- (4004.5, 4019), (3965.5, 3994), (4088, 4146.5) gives -0.15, 12.2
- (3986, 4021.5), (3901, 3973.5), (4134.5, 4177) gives -0.09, 13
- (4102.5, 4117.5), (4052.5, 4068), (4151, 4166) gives 0.16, 14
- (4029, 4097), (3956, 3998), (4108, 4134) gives -0.06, 13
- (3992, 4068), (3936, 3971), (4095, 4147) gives -0.12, 12.6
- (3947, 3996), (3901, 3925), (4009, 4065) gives 0.11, 13.9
